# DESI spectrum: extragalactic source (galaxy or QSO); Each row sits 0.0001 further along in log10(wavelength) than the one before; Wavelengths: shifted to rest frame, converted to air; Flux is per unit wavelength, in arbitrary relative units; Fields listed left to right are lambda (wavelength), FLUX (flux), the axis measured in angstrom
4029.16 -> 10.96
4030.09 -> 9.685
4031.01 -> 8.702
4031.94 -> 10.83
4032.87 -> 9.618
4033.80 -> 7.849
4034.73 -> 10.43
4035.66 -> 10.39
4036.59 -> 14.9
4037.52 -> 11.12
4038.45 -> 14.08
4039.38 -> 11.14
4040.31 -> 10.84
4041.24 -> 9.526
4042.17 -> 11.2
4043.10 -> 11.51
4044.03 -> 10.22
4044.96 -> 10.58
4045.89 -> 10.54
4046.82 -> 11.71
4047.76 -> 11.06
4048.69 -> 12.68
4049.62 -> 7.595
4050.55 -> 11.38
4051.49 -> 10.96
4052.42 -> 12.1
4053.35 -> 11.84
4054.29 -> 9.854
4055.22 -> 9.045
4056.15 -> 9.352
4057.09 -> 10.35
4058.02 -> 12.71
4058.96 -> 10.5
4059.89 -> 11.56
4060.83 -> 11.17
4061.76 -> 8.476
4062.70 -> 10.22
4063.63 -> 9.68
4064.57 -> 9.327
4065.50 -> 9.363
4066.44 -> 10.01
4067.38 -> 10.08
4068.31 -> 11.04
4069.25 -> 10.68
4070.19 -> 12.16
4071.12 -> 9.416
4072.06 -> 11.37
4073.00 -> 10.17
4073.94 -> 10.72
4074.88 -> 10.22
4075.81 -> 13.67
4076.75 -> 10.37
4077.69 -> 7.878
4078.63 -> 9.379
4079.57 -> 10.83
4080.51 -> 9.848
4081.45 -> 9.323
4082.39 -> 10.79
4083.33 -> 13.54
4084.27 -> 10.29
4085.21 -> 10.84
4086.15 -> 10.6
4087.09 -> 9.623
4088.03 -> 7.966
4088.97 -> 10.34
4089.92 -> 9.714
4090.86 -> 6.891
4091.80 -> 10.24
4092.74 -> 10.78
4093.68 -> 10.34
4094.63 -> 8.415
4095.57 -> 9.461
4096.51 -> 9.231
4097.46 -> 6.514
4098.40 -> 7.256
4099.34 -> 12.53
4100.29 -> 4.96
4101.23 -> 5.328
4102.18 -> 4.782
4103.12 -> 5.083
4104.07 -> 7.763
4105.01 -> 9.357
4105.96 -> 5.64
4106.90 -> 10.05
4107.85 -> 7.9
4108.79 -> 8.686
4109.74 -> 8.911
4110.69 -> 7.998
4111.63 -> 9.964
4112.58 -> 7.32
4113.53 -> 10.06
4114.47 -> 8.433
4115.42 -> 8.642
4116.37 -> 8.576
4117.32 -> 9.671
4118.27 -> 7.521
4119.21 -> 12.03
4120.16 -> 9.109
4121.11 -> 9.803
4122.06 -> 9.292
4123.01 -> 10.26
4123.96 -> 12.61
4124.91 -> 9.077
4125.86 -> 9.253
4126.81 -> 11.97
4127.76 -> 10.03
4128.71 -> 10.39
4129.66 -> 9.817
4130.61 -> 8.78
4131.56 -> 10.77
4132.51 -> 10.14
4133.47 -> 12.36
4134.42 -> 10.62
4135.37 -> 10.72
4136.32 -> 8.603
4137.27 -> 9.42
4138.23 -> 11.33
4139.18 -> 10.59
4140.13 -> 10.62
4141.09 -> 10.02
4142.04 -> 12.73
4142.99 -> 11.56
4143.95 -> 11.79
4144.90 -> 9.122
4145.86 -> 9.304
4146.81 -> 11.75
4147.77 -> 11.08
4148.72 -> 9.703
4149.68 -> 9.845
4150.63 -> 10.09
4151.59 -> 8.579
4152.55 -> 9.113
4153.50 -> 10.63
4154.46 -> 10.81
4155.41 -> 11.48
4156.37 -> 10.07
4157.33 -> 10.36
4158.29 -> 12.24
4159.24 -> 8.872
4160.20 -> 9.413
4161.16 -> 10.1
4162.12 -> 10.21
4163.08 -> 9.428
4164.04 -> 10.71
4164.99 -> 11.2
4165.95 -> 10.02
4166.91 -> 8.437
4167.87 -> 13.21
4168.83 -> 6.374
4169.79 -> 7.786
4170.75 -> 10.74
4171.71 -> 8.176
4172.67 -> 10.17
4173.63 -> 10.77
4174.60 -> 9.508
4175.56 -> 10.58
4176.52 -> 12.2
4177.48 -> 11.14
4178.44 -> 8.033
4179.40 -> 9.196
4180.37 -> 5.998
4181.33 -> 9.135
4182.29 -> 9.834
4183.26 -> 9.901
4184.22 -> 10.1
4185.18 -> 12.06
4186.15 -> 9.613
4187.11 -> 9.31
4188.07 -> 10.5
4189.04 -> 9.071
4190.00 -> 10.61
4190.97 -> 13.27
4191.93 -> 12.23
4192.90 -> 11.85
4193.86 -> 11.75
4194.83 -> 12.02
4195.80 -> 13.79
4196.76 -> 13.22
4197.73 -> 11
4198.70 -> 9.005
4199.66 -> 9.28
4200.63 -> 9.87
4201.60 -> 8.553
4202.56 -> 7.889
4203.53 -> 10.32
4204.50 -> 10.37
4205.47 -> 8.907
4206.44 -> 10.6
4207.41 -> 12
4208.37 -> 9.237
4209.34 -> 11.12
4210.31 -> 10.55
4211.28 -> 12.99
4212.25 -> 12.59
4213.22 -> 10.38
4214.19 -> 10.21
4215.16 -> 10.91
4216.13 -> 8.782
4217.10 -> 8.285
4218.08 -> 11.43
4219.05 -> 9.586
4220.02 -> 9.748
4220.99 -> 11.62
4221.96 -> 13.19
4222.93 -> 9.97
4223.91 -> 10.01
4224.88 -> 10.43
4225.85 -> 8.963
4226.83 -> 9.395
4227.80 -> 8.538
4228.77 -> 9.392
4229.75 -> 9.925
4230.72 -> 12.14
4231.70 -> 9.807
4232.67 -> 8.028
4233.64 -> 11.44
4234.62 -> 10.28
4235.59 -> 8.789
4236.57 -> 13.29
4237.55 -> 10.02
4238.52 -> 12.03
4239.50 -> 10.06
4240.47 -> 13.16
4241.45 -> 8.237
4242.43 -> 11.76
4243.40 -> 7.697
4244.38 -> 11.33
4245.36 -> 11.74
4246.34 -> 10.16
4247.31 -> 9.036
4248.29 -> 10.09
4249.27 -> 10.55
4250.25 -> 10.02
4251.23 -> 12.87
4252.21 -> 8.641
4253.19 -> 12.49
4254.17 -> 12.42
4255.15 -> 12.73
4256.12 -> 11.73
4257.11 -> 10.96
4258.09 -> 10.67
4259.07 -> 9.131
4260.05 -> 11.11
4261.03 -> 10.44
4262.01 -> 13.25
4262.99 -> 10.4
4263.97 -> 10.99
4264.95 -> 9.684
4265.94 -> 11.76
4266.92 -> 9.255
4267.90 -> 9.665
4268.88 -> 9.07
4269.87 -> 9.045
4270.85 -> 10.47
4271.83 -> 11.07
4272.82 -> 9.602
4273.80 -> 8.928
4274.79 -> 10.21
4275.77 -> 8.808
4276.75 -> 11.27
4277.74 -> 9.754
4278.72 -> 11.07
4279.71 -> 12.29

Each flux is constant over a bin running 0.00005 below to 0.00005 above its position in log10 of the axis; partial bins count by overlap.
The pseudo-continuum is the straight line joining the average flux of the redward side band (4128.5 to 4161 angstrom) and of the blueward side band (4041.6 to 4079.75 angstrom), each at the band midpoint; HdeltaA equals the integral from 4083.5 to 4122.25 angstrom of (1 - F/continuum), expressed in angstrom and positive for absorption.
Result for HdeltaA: 6.3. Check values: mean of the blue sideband 10.6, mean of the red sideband 10.4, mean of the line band 8.76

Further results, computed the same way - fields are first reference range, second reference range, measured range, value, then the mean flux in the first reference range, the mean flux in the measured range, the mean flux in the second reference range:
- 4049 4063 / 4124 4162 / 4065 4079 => 0.05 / 10.5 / 10.4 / 10.4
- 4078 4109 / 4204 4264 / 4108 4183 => -3.13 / 8.91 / 9.93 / 10.6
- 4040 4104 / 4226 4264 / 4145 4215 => 0.58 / 9.95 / 10.3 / 10.6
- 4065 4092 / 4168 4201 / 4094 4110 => 3.88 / 10.3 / 7.76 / 10.3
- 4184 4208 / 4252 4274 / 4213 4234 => 1.14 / 10.7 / 10.1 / 10.6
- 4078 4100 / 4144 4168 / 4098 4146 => 2.81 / 9.72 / 9.39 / 10.2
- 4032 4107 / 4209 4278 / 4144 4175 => 0.74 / 10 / 10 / 10.5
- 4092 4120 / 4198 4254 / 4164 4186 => -0.61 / 8.41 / 9.77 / 10.3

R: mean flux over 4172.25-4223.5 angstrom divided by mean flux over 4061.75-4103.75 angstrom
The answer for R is 1.09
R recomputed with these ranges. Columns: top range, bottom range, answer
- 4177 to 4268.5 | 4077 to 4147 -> 1.10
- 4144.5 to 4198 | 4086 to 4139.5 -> 1.12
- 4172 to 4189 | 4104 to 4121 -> 1.12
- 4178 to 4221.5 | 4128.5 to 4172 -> 1.02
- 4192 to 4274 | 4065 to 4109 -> 1.12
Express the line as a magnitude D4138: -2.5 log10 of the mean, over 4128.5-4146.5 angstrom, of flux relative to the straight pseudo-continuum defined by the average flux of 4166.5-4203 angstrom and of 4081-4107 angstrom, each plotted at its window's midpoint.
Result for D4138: -0.109 mag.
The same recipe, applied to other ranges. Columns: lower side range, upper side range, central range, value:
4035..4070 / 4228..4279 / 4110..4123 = 0.17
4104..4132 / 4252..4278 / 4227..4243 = -0.01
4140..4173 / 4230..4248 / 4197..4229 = 0.02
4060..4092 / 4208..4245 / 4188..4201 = -0.09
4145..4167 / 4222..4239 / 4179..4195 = -0.02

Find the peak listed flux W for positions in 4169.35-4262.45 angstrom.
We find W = 13.79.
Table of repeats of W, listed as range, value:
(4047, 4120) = 13.67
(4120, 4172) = 13.21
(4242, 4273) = 13.25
